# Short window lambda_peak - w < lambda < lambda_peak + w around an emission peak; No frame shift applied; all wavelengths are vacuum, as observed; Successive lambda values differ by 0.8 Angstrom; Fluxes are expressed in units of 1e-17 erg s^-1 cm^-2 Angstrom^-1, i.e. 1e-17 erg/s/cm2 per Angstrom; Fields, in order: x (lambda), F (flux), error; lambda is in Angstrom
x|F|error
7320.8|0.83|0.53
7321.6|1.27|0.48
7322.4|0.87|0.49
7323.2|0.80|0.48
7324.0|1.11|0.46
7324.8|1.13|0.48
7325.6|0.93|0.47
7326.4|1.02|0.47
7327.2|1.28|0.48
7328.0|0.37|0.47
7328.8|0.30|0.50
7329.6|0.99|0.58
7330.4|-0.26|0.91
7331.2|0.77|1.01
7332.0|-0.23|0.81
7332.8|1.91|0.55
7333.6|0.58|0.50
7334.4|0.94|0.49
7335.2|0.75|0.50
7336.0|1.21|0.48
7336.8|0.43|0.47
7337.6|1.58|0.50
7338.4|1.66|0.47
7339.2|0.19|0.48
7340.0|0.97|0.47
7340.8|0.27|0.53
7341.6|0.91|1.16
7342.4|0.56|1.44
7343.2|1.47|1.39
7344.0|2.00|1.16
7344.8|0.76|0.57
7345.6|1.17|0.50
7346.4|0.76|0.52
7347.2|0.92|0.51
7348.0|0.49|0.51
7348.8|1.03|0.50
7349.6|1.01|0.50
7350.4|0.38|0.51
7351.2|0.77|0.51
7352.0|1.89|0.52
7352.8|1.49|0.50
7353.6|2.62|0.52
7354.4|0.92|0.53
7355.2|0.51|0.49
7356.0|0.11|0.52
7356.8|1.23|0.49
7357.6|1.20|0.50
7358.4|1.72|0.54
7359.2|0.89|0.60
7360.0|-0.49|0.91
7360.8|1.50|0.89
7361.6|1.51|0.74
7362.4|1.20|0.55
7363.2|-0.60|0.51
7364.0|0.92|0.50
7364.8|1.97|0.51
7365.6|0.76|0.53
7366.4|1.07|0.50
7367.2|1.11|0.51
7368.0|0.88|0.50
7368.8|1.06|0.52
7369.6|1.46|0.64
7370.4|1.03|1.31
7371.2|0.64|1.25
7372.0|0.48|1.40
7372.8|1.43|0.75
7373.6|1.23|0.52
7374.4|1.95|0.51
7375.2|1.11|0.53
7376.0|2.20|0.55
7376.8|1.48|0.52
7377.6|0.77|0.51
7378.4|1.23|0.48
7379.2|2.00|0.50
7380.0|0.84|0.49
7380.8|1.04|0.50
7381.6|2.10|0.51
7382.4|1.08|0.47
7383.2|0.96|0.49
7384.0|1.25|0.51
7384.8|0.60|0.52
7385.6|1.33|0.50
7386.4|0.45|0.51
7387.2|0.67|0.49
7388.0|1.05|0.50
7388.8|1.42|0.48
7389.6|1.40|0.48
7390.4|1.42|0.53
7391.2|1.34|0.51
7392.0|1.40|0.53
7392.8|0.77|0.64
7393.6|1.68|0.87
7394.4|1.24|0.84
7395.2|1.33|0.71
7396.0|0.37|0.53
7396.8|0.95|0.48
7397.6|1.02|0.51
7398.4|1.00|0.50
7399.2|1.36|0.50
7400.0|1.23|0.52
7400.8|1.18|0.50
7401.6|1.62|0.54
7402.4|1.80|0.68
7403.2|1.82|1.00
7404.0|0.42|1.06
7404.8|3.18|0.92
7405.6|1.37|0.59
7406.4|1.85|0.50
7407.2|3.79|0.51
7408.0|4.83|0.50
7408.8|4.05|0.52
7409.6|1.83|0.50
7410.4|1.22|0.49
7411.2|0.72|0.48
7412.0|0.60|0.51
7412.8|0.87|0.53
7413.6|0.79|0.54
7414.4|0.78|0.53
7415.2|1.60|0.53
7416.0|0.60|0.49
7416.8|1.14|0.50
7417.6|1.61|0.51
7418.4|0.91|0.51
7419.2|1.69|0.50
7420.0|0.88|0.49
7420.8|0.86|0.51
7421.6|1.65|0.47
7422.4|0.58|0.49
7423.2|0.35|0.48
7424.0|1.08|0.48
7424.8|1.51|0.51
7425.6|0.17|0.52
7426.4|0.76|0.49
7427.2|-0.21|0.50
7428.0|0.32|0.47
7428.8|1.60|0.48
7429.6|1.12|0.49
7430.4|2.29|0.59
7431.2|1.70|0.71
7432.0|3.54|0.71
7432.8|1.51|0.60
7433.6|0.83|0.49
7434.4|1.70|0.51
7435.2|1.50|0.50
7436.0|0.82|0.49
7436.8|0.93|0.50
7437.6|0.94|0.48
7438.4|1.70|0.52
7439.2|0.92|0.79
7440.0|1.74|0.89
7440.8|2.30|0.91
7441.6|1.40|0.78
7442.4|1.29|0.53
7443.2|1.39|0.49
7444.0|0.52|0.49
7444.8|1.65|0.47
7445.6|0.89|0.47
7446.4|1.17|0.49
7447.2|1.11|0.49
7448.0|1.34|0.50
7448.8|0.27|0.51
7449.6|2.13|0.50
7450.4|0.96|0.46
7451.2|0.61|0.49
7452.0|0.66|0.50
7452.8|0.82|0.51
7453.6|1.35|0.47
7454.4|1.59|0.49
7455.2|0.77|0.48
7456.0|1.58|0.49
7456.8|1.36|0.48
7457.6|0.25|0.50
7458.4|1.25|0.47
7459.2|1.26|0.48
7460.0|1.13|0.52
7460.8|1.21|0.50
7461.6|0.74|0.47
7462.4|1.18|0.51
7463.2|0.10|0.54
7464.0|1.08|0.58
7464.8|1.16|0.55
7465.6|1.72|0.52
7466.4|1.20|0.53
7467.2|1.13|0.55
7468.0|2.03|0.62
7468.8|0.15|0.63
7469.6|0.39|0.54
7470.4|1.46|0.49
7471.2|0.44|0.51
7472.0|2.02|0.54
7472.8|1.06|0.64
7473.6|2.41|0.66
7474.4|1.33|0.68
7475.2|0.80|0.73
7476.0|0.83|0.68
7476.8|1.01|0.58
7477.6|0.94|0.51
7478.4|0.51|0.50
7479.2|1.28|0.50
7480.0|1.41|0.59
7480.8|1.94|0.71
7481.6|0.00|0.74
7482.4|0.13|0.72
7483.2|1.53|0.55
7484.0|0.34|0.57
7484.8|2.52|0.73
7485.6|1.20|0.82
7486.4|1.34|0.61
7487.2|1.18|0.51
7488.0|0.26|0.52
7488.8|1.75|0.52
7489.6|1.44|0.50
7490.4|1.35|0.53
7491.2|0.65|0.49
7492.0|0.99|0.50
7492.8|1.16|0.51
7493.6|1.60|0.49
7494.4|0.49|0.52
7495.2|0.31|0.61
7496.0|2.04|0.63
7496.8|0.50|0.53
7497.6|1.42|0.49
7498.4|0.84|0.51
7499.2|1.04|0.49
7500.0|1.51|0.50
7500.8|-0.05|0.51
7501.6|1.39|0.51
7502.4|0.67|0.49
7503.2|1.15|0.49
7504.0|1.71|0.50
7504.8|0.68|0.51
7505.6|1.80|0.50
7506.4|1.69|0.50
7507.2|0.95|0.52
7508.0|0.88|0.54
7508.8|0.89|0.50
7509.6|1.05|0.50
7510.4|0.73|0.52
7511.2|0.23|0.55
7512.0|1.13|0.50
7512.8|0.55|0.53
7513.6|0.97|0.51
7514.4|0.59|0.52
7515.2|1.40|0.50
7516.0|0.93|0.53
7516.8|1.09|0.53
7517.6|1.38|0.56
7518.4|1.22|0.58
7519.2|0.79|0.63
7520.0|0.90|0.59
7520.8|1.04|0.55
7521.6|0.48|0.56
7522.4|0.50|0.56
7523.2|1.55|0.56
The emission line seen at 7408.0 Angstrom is H-alpha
